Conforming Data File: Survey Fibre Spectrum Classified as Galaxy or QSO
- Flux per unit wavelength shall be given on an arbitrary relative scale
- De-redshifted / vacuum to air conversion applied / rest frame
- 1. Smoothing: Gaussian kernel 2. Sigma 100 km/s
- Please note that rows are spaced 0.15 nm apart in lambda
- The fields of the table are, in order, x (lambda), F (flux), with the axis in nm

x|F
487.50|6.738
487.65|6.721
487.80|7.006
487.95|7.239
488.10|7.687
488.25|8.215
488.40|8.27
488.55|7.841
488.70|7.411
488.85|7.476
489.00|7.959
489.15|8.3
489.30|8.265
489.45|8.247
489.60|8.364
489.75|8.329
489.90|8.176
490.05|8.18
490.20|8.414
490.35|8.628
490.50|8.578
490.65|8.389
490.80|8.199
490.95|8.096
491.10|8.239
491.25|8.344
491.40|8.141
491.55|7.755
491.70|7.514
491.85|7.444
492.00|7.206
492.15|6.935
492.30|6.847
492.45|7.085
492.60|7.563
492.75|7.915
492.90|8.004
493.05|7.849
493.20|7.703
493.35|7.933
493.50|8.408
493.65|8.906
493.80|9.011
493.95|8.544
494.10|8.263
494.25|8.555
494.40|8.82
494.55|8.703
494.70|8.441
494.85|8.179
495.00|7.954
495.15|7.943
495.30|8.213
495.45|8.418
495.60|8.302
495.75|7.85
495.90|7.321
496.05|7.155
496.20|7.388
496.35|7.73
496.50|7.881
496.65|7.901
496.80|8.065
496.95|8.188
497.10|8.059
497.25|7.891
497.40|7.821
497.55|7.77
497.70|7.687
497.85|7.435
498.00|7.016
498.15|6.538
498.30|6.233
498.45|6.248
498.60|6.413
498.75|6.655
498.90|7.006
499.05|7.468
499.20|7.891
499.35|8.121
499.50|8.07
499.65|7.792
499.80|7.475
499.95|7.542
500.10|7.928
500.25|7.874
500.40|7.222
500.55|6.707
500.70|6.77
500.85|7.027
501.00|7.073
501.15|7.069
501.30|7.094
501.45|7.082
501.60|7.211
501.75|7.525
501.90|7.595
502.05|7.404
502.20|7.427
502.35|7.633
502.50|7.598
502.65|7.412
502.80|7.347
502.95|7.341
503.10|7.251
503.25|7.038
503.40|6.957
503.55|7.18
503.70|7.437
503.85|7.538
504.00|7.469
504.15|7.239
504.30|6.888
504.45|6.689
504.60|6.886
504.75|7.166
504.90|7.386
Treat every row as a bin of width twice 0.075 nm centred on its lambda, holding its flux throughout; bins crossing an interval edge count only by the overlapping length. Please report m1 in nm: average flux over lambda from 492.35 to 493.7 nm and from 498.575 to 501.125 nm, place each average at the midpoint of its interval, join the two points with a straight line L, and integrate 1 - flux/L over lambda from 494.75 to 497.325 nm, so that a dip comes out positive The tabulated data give -0.09 nm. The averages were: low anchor 7.89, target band 7.91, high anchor 7.37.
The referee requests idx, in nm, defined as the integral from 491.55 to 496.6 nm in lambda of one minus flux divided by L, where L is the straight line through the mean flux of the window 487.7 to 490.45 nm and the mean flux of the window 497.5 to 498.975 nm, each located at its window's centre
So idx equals -0.38 nm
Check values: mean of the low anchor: 7.99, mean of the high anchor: 6.89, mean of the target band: 7.94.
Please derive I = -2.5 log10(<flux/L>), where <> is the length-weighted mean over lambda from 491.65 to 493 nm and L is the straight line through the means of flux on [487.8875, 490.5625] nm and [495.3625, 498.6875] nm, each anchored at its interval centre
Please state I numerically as 0.07 mag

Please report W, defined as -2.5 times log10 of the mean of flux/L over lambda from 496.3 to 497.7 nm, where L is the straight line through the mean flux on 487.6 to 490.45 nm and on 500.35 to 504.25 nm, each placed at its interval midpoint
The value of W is -0.05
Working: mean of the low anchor 7.95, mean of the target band 7.91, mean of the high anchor 7.25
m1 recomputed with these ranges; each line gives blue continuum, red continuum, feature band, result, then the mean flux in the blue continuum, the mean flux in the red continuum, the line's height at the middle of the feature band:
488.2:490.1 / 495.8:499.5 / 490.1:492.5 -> 0.01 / 8.08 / 7.43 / 7.91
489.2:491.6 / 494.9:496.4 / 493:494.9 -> -0.11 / 8.28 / 7.83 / 7.98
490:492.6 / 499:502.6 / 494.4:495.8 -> -0.10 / 7.87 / 7.44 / 7.7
